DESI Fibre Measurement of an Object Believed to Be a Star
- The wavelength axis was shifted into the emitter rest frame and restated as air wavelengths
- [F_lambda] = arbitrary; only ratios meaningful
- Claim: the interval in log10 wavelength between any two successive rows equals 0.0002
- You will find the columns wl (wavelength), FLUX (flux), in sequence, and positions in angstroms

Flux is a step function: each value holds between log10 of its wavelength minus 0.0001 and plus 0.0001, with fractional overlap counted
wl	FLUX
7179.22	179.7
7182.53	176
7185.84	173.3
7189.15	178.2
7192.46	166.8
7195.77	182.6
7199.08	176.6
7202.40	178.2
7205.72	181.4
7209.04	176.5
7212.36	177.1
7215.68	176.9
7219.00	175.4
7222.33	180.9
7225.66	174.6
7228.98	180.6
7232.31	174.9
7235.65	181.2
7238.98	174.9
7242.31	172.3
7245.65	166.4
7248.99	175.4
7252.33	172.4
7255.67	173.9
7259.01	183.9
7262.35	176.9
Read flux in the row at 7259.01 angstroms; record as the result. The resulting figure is 183.9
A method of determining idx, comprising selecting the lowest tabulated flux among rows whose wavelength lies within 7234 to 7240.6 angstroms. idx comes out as 174.9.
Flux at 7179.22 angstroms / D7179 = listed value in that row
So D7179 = 179.7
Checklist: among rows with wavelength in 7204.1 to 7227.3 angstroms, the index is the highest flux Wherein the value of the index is 181.4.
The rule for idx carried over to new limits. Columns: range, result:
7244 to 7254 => 166.4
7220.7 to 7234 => 174.6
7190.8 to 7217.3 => 166.8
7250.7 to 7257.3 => 172.4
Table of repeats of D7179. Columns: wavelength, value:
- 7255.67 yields 173.9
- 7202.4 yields 178.2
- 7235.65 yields 181.2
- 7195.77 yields 182.6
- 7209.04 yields 176.5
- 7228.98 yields 180.6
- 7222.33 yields 180.9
